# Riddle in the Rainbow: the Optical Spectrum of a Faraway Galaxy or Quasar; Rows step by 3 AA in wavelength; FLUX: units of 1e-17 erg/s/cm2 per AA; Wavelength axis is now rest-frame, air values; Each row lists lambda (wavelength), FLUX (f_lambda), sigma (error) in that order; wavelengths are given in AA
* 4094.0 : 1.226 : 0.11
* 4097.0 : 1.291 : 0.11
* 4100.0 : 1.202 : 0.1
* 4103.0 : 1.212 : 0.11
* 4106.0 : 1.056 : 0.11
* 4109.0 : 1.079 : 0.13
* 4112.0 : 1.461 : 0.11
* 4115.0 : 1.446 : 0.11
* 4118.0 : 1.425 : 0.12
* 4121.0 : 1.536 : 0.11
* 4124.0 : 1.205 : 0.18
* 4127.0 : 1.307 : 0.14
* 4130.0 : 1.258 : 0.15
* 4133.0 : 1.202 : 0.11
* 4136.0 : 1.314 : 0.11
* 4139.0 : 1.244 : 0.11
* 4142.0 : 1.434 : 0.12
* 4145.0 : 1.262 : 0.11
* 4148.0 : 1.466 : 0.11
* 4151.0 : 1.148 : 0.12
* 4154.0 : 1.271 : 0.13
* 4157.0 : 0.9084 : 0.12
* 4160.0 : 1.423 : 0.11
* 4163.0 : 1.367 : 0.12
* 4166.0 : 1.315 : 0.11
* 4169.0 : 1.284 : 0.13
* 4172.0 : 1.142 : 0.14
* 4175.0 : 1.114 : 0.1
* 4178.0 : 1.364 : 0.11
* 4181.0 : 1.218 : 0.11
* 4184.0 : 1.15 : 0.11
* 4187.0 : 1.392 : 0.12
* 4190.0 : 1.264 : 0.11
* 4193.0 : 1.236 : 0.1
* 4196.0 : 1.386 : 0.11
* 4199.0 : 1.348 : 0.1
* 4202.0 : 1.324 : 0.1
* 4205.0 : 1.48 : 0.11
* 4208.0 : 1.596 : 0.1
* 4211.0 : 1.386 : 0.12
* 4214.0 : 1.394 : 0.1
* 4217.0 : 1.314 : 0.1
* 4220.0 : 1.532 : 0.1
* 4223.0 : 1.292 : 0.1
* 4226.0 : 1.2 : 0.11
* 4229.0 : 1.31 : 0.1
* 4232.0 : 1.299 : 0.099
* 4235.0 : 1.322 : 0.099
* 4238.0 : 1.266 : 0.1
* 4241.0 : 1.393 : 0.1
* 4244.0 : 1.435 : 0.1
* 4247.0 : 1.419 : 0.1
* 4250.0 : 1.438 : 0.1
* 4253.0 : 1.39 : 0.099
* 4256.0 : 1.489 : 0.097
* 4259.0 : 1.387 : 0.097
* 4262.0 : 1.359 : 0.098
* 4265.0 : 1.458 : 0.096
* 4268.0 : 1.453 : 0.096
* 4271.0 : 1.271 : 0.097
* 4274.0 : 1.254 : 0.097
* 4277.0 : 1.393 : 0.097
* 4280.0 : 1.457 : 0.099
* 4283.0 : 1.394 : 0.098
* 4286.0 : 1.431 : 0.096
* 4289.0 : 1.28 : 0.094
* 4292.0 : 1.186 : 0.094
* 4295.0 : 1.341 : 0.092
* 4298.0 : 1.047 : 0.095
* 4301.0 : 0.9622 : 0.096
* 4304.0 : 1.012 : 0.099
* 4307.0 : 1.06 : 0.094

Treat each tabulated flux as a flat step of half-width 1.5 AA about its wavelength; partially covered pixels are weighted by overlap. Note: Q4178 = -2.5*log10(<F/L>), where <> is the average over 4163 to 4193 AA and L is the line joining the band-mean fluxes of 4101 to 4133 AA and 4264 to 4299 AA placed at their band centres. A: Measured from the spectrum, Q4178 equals 0.04 mag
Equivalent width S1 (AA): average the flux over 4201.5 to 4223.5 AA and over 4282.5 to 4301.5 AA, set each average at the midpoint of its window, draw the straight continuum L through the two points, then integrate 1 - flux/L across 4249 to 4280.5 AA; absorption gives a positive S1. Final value -2.2 AA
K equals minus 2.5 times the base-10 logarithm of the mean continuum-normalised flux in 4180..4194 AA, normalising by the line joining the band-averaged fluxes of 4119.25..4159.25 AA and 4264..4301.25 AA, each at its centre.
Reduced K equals 0.030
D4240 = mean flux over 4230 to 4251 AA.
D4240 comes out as 1.36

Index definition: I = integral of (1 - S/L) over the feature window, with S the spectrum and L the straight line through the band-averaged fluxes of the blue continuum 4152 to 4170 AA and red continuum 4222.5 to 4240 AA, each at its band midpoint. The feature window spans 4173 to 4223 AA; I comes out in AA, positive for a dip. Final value -2.7 AA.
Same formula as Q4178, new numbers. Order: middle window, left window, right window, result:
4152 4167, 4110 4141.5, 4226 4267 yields 0.08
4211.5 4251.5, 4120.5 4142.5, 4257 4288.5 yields 0.00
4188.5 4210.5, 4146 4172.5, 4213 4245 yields -0.06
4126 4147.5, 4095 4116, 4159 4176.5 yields -0.03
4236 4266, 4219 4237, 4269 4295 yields -0.06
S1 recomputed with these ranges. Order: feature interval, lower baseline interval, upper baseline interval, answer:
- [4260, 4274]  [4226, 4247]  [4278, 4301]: -0.7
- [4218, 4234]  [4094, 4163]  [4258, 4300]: -0.2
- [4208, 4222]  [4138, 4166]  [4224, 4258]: -0.9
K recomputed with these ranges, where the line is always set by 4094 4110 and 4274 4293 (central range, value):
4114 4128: -0.16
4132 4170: -0.05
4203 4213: -0.15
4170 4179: 0.04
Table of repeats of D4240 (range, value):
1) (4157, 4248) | 1.32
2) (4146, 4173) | 1.26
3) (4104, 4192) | 1.28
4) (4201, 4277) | 1.38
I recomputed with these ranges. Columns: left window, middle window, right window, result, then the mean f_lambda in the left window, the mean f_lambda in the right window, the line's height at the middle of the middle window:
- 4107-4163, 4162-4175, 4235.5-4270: 0.7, 1.3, 1.4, 1.33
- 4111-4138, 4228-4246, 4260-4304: -0.4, 1.35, 1.3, 1.31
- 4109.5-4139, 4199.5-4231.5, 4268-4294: -1.0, 1.34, 1.34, 1.34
